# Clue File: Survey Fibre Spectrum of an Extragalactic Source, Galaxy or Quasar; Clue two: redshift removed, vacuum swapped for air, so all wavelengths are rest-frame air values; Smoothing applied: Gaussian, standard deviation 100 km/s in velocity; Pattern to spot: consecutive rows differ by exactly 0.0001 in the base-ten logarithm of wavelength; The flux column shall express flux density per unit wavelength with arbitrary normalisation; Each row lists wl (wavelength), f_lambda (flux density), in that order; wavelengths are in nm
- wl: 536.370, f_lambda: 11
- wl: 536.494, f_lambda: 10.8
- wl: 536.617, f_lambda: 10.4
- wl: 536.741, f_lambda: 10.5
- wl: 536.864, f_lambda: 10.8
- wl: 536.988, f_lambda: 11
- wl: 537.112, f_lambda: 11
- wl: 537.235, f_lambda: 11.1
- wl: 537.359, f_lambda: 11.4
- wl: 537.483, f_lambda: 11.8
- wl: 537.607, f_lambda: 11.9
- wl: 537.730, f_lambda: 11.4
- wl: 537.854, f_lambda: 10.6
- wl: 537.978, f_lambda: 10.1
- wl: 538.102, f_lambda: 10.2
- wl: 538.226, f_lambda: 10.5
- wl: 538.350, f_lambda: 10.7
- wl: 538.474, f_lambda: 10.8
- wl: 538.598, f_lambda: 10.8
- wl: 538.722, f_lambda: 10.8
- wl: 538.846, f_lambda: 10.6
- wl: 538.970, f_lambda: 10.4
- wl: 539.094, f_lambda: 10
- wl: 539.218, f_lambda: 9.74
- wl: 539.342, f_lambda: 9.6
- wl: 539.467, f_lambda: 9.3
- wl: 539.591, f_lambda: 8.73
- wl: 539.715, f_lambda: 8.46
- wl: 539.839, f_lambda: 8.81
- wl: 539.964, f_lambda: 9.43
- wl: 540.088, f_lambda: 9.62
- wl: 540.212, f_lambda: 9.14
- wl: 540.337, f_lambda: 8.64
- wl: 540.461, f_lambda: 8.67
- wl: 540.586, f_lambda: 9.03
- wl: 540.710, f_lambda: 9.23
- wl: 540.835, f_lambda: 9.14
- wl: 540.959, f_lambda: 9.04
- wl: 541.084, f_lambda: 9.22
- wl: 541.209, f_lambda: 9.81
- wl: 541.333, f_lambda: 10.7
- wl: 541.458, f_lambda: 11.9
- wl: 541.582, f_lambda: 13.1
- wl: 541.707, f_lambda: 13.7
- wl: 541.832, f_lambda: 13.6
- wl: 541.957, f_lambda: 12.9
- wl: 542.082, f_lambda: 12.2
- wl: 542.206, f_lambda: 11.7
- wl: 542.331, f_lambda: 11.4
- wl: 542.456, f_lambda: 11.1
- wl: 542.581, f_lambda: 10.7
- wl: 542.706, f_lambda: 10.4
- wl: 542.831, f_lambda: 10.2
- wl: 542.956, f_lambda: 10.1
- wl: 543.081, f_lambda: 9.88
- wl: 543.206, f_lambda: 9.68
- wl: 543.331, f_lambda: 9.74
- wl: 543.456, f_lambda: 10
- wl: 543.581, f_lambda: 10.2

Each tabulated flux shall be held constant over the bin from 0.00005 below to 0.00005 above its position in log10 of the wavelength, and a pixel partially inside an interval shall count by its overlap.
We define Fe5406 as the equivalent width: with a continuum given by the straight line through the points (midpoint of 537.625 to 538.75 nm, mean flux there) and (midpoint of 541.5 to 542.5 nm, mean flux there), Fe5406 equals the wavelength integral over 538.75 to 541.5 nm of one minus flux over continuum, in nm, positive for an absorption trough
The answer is 0.495 nm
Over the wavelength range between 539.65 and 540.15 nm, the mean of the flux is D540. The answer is 9.09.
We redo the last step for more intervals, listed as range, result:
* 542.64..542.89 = 10.3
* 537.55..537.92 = 11.3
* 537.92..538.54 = 10.5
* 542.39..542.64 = 10.9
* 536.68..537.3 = 10.9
